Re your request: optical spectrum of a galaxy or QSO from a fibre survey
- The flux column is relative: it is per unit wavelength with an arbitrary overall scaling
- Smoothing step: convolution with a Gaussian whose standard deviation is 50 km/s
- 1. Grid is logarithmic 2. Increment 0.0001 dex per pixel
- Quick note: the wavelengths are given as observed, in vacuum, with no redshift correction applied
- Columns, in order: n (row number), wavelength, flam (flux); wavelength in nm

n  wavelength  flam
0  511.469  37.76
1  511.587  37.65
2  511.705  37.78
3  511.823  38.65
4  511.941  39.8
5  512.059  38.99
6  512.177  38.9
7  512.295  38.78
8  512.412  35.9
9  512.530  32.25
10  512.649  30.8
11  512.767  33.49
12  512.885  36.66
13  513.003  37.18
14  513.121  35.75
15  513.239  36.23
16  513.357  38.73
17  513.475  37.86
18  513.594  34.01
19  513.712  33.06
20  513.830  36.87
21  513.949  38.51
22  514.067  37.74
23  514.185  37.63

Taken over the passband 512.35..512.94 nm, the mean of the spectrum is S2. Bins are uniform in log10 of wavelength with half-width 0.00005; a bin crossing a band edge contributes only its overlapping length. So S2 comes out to 33.8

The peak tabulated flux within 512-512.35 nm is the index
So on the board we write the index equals 38.99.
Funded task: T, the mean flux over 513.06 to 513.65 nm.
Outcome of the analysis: 36.5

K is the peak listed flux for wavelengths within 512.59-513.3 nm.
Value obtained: 37.18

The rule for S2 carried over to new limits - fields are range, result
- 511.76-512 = 39.1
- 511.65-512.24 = 38.8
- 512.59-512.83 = 32.2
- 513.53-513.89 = 34.6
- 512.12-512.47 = 38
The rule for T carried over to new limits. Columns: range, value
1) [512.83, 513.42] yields 37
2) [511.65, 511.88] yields 38.2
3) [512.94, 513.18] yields 36.5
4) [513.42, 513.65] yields 35.8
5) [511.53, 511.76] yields 37.7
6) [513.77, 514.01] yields 37.7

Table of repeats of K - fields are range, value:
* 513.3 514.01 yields 38.73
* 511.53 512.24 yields 39.8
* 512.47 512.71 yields 32.25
